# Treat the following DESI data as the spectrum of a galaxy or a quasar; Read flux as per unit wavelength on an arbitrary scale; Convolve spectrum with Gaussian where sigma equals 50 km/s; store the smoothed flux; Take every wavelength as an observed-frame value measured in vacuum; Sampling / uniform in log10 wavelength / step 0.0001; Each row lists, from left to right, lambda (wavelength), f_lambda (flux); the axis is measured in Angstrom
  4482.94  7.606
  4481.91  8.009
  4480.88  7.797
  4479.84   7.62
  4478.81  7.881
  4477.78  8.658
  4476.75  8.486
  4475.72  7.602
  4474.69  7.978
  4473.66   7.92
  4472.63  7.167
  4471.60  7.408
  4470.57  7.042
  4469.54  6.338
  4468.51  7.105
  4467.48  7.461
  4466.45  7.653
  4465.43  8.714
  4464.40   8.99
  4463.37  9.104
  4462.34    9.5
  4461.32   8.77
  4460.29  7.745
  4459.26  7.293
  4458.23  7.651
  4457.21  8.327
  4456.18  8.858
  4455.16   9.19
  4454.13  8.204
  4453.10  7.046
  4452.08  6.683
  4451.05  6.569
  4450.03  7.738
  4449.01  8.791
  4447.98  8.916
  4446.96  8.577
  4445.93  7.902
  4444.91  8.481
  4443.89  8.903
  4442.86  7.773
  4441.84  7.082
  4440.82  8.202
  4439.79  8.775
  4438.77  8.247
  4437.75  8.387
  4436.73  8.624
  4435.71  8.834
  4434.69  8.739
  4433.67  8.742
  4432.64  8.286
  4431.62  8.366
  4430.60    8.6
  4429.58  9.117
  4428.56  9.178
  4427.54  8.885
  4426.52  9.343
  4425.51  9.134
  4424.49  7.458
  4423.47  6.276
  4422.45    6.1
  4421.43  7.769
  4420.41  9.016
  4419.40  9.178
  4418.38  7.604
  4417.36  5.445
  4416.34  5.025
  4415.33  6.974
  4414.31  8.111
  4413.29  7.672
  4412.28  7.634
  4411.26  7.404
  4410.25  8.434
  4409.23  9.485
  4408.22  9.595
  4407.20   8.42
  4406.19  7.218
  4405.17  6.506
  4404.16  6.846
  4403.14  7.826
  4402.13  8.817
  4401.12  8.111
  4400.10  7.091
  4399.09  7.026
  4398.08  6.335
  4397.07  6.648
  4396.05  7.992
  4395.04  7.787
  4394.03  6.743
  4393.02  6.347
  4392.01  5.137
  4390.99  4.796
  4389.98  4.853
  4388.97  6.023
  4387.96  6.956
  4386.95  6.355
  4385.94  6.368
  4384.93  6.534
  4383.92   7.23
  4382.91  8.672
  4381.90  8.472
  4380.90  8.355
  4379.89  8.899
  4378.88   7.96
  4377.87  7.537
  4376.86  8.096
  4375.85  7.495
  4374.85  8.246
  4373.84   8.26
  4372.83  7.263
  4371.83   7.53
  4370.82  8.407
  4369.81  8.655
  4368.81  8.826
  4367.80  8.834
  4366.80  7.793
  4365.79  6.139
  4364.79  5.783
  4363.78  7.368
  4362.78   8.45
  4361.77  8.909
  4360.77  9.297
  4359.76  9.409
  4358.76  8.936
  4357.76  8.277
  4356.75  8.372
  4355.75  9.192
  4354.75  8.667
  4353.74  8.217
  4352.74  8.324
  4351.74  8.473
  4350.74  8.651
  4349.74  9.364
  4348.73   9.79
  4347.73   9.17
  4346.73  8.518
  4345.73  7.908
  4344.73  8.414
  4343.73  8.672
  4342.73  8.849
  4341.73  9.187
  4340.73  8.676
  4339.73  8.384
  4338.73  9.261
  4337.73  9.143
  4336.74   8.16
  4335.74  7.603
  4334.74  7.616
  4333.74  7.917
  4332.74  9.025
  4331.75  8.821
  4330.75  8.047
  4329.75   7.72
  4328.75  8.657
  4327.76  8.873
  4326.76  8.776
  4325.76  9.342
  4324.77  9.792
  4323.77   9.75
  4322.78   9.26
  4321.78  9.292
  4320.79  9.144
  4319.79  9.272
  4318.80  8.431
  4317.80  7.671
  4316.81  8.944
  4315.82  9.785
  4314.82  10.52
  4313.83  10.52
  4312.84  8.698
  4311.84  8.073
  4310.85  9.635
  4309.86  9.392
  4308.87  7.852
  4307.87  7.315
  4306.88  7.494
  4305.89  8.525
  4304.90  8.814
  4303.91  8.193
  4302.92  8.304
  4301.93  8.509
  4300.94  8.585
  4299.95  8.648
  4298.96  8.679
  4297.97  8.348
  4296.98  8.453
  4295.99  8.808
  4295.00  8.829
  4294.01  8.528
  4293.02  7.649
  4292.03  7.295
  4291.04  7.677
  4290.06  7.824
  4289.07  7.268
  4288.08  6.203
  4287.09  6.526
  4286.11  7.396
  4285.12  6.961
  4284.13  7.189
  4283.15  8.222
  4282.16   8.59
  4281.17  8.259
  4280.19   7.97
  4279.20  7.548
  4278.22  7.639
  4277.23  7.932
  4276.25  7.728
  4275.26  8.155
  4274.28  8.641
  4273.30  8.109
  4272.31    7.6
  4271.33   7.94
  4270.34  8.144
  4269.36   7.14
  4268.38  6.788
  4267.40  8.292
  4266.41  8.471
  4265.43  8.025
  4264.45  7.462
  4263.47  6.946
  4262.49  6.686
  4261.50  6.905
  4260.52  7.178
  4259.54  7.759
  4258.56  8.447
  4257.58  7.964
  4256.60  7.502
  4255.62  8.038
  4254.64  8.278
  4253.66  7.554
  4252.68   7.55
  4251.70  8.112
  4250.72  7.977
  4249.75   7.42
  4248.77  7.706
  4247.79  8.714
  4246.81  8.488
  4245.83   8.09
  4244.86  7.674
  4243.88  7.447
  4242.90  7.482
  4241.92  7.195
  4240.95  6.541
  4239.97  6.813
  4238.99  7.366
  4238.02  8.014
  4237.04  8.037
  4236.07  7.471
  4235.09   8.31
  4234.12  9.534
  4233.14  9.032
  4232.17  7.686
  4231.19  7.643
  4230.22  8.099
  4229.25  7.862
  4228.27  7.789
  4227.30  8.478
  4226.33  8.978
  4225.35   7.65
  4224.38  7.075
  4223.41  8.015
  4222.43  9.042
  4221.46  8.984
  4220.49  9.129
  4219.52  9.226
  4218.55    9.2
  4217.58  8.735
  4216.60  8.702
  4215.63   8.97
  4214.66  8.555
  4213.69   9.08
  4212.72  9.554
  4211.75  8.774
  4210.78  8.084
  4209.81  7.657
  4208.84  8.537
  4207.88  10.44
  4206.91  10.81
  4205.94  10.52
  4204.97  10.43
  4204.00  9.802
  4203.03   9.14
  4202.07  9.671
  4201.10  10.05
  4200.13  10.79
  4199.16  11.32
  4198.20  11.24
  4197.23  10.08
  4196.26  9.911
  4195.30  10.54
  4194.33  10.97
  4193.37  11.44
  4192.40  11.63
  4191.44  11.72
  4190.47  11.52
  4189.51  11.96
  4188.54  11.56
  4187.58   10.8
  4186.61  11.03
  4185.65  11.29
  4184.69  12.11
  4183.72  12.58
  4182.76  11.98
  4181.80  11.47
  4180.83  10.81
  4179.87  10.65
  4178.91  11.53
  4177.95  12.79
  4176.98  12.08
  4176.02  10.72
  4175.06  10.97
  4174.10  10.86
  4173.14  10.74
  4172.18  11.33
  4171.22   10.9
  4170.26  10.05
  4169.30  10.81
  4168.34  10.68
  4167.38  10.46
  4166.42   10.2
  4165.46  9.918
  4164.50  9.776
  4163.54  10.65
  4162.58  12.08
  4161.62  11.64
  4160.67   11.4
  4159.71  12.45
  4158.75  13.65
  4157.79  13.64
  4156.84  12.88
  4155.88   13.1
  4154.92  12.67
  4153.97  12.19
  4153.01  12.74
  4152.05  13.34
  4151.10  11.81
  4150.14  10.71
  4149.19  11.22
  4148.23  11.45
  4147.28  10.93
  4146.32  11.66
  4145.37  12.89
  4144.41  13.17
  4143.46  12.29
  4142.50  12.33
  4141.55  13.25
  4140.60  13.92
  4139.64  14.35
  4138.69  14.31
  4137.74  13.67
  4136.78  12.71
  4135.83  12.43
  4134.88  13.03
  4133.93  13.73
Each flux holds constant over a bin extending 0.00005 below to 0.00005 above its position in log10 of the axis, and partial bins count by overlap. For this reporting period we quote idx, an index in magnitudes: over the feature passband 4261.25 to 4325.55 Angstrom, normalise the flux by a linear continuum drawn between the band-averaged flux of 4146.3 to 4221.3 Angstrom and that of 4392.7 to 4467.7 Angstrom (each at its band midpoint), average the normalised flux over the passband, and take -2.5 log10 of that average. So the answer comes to 0.16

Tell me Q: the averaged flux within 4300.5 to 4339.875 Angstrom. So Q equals 8.73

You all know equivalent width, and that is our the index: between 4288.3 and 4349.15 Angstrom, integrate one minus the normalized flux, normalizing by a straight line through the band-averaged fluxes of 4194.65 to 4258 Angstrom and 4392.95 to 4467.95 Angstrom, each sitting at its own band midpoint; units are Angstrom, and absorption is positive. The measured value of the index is -2.0 Angstrom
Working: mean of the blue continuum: 8.63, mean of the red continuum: 7.99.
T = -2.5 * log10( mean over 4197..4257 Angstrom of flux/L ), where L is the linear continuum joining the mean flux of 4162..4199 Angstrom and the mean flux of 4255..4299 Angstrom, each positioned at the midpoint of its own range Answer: 0.11 mag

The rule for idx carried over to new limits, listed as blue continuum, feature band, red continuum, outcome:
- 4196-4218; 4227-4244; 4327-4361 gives 0.199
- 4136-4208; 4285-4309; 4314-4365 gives 0.185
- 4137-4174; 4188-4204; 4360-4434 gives 0.043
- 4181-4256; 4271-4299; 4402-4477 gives 0.128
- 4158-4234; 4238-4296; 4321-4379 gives 0.216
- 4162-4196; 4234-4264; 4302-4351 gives 0.287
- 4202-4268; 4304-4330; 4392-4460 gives -0.103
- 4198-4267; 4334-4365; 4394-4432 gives -0.075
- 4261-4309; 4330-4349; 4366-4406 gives -0.131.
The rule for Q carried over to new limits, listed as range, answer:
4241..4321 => 8.04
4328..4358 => 8.57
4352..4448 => 7.84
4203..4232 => 8.81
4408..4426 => 7.65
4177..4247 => 9.48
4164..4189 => 11.1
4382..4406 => 6.86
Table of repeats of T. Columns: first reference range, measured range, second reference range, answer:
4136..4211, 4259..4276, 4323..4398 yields 0.26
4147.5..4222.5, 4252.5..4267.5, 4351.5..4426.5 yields 0.25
